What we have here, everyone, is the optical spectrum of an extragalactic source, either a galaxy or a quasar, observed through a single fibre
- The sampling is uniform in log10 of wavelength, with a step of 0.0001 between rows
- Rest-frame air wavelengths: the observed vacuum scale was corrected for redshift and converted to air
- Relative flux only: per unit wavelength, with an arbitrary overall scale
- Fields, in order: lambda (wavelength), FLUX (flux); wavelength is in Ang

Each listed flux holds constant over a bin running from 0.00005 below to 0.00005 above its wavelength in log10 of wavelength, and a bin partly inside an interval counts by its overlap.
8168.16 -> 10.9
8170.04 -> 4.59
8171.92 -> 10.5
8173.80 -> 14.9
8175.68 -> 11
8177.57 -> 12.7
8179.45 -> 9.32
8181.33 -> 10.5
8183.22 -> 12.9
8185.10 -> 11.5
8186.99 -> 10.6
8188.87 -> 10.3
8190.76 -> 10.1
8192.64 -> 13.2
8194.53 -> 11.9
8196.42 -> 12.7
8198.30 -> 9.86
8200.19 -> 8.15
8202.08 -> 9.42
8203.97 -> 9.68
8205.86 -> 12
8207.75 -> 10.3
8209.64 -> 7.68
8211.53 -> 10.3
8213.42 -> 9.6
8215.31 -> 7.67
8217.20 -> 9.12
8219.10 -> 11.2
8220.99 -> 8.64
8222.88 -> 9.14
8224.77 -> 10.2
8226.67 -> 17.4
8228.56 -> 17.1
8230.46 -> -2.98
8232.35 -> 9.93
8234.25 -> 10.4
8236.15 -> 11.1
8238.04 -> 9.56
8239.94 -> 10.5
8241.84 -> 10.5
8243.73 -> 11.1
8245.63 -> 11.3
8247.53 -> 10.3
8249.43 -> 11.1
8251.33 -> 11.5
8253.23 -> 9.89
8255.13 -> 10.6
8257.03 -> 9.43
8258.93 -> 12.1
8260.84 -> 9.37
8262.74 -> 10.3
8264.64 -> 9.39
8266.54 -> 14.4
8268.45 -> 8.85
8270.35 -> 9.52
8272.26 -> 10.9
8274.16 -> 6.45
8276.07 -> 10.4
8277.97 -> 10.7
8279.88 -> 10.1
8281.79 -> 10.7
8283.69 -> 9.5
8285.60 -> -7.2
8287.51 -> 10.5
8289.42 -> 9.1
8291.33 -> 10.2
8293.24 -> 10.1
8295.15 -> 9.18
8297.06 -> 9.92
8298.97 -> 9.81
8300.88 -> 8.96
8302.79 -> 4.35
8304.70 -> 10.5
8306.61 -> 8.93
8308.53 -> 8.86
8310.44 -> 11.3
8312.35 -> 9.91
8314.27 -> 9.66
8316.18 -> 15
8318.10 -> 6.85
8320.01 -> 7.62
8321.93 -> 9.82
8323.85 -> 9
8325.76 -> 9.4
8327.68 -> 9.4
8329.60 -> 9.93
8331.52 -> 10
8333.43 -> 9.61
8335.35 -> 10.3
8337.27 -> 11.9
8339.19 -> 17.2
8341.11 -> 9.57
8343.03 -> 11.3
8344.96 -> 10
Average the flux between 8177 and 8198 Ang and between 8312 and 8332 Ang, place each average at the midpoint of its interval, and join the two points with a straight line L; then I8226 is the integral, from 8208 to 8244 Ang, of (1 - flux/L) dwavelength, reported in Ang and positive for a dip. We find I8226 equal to 3.3 Ang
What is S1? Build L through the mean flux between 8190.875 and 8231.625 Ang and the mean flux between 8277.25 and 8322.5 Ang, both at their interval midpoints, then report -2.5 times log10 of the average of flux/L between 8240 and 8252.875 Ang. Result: -0.13 mag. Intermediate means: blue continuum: 10.1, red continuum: 8.92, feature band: 10.9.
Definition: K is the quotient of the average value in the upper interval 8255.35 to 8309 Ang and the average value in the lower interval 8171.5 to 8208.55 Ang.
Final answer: 0.82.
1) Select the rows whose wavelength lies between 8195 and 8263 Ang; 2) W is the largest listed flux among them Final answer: 17.4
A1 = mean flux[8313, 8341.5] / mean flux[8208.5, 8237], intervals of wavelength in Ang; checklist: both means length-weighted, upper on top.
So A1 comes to 1.06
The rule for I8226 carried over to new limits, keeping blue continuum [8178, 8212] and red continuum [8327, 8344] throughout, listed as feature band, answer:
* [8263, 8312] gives 8.3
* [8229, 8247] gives 2.4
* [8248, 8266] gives 0.5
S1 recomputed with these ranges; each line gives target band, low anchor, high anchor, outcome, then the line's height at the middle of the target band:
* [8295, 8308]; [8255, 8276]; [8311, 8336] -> 0.13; 9.89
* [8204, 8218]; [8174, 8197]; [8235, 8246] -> 0.16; 11.1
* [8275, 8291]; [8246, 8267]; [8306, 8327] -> 0.26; 10.2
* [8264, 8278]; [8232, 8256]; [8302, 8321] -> 0.01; 10.1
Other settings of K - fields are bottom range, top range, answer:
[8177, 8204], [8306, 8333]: 0.89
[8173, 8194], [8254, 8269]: 0.92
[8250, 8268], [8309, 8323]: 0.93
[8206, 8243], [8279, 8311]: 0.86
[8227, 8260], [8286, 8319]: 0.90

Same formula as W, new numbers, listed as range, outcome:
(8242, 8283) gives 14.4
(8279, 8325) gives 15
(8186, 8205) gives 13.2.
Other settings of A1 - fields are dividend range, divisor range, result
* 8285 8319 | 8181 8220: 0.85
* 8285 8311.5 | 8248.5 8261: 0.79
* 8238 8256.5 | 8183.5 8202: 0.98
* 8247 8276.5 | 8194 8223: 1.05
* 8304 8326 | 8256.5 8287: 1.07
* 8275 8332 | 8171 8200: 0.80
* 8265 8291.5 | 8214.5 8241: 0.89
